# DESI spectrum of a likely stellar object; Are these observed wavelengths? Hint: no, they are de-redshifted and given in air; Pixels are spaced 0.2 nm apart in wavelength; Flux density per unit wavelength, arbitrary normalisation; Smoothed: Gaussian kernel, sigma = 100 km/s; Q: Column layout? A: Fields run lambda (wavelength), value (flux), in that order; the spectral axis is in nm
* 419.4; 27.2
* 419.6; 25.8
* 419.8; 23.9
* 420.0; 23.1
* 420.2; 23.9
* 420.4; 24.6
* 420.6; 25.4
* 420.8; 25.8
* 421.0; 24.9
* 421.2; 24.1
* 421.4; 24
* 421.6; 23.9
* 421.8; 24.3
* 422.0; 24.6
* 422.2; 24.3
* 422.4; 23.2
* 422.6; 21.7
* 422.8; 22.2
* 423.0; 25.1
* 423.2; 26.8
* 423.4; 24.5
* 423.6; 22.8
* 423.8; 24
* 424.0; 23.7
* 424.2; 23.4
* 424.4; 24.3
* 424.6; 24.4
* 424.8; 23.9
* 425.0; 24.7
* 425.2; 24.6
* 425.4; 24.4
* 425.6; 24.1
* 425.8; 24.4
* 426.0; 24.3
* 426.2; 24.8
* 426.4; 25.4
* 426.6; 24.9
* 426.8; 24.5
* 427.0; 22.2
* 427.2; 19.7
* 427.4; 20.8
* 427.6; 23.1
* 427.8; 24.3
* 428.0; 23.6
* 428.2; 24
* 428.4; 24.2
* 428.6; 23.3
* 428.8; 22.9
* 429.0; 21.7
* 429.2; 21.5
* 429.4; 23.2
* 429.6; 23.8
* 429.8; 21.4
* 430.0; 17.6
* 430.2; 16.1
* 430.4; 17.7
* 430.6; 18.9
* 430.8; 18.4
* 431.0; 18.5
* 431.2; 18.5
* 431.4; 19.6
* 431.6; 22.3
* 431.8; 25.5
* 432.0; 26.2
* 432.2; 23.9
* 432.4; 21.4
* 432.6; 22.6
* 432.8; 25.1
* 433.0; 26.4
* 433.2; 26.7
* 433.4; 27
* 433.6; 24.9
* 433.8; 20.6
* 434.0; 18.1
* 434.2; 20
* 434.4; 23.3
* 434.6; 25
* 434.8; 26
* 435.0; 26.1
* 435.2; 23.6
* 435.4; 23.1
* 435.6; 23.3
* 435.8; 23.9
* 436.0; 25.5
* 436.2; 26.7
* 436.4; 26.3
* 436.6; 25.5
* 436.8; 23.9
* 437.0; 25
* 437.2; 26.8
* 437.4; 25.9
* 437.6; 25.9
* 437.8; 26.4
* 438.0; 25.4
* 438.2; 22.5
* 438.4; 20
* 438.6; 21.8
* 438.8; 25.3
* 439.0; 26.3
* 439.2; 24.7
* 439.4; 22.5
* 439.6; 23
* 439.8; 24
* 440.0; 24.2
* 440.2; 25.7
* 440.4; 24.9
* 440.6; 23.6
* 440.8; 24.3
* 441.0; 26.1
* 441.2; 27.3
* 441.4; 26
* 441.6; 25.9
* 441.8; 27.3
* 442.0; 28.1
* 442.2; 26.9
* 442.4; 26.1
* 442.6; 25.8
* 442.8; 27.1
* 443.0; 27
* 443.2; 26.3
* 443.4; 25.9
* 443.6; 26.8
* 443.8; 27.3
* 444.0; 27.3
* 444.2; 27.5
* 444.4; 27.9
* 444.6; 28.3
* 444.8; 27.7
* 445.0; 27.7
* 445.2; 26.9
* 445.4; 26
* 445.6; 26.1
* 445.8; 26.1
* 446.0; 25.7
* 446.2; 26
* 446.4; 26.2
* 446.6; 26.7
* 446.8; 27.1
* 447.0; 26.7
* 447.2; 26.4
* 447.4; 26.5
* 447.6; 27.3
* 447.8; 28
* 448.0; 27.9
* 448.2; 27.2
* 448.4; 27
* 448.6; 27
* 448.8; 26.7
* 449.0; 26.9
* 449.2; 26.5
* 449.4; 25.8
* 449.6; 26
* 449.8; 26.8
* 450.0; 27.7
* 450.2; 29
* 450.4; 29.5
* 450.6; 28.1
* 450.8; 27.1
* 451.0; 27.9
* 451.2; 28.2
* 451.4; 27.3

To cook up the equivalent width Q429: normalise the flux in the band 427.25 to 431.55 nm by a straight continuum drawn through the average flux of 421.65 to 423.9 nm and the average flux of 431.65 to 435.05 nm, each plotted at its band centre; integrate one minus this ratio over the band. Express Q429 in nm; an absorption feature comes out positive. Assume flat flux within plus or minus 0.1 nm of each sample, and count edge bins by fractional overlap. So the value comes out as 0.52 nm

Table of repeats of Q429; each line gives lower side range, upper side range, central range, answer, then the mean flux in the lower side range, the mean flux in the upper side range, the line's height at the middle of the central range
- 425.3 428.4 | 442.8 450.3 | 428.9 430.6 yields 0.27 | 23.7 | 26.9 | 24.1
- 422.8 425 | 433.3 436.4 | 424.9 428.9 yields 0.07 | 24.2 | 23.9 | 24.1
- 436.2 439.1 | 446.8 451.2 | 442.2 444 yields -0.04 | 24.9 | 27.3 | 26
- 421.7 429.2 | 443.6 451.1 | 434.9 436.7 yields 0.03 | 23.7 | 27.1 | 25.3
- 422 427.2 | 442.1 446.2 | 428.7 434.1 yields 0.68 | 24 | 26.8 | 25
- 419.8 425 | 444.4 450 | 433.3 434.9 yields 0.14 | 24.1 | 26.8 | 25.4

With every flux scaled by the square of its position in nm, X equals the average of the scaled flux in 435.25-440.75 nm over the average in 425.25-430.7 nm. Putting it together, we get 1.1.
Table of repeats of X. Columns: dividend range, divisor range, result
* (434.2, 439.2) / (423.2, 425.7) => 1.08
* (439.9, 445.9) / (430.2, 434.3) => 1.26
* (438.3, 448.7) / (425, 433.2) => 1.24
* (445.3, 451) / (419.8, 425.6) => 1.25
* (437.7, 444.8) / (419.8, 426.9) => 1.15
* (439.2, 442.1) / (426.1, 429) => 1.15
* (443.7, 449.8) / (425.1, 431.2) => 1.32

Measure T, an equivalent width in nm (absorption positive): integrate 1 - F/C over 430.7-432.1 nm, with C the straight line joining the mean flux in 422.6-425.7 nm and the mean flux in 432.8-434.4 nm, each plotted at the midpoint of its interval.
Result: 0.14 nm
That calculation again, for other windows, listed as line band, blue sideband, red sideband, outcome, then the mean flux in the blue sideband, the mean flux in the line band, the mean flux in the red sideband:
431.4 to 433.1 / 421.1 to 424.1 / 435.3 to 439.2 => 0.04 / 23.9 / 23.9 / 24.7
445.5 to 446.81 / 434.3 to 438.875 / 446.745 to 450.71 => 0.02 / 24.7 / 26.2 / 27.2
